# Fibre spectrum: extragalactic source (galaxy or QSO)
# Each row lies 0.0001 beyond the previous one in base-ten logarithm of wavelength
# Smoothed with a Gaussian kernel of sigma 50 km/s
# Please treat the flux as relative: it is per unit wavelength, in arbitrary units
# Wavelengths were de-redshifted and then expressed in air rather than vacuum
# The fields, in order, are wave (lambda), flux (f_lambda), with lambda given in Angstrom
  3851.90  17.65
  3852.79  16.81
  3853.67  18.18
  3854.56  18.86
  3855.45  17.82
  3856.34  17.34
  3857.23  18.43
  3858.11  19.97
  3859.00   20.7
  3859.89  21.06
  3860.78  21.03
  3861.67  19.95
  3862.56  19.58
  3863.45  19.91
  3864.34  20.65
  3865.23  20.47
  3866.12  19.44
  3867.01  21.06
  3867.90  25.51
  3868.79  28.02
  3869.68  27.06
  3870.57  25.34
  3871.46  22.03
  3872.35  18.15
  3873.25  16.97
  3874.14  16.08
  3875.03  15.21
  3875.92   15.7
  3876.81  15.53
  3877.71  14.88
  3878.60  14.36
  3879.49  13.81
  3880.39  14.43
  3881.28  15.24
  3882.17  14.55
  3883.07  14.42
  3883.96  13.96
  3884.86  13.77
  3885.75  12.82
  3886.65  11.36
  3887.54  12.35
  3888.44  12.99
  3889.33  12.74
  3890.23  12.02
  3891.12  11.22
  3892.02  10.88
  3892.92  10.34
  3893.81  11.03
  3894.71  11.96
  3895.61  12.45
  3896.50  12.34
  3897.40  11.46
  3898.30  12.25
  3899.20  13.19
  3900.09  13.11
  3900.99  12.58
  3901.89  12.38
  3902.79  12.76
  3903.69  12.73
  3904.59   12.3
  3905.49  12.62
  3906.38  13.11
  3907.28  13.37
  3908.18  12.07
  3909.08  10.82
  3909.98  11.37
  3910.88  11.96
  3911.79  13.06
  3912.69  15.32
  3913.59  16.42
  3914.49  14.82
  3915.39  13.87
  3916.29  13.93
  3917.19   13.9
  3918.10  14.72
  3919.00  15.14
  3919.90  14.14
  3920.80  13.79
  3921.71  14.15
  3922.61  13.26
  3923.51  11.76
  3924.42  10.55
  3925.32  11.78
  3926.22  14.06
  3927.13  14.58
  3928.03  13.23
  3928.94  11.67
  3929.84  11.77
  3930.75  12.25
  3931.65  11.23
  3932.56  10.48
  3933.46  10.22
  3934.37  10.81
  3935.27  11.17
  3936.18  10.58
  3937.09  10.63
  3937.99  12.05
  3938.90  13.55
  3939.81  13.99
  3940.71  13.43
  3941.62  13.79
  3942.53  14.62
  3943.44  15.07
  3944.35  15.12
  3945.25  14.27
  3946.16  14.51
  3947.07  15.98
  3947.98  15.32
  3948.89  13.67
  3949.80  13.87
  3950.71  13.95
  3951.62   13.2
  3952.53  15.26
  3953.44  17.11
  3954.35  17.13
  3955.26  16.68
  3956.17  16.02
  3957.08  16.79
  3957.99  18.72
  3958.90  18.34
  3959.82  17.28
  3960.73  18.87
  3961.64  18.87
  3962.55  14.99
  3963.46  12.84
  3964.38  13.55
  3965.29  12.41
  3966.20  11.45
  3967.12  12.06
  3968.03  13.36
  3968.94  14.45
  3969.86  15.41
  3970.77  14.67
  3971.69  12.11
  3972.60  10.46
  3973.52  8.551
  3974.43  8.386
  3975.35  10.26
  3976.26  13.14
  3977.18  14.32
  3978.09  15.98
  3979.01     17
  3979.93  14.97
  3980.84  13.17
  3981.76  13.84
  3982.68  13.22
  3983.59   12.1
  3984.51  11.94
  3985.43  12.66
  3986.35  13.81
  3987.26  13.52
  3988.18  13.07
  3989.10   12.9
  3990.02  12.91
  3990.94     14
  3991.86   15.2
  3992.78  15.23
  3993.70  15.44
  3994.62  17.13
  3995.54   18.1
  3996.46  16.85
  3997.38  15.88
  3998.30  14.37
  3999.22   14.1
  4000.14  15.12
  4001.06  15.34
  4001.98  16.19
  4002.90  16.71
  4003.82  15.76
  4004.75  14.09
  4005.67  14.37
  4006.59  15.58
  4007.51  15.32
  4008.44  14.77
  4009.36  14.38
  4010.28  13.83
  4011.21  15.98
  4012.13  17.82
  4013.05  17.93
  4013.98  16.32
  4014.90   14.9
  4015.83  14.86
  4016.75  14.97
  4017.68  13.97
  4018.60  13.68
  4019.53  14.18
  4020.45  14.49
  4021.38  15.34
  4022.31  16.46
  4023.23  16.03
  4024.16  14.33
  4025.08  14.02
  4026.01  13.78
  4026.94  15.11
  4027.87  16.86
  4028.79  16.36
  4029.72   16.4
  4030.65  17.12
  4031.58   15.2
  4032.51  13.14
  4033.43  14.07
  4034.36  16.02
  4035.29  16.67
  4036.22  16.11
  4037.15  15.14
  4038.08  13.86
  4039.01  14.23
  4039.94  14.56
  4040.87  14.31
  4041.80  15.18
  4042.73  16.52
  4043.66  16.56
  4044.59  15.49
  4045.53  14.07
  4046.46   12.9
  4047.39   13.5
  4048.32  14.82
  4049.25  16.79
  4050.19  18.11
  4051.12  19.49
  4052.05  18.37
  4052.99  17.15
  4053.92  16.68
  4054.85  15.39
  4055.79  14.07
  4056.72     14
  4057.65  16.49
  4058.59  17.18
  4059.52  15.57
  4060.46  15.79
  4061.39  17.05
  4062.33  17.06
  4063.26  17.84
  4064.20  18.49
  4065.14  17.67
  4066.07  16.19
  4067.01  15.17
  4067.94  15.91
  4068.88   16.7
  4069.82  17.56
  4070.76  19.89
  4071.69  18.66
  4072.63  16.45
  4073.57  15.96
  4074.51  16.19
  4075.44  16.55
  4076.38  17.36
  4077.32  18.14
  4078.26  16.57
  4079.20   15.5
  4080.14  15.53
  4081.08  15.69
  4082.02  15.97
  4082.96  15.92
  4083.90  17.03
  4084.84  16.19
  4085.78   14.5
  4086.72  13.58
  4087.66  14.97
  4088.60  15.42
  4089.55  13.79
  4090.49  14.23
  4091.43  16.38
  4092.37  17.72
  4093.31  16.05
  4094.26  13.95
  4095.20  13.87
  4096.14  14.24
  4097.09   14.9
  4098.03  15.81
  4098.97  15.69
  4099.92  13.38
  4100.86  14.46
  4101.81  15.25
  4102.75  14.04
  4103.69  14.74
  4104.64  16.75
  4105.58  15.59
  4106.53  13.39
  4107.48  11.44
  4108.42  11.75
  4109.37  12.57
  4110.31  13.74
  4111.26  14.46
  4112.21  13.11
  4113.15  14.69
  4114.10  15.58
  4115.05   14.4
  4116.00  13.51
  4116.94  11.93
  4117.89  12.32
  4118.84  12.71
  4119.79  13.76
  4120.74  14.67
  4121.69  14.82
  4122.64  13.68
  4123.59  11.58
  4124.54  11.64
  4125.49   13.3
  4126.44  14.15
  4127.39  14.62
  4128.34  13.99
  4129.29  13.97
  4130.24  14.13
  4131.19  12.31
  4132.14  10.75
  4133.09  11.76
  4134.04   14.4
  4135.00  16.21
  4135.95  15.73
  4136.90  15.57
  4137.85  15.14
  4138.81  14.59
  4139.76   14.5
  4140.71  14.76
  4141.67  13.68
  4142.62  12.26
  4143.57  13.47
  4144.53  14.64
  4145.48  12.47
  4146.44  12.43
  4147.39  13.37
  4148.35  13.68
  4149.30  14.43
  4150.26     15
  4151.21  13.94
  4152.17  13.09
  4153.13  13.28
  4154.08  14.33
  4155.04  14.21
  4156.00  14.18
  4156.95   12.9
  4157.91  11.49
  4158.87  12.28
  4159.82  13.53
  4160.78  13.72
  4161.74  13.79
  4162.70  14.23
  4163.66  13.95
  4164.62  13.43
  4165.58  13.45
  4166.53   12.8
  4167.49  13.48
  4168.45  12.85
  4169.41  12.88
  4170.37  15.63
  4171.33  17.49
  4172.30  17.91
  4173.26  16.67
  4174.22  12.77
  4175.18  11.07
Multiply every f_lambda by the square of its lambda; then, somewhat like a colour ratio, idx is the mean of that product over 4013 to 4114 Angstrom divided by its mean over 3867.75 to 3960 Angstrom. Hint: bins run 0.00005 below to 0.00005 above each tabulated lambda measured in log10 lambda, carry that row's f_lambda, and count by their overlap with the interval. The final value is 1.2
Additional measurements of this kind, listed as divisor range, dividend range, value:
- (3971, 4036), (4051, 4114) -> 1.11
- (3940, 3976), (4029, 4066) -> 1.15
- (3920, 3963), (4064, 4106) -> 1.21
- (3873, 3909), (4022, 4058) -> 1.27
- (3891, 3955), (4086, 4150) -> 1.18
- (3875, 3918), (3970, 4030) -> 1.17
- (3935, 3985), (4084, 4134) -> 1.07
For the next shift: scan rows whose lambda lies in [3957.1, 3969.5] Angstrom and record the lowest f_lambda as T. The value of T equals 11.45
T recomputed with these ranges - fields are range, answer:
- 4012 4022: 13.68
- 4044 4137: 10.75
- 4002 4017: 13.83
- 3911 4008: 8.386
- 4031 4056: 12.9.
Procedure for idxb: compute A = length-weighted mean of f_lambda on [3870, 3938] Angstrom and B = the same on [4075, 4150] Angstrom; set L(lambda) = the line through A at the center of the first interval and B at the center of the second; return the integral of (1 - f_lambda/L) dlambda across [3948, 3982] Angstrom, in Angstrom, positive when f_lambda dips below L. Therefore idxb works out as -1.94 Angstrom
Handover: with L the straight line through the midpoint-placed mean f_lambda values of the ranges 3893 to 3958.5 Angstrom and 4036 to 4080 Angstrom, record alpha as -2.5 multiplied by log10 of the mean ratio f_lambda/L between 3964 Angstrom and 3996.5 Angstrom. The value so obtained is 0.08 mag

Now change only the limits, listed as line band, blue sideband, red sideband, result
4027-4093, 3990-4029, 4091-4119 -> -0.09 mag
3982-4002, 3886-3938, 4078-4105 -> -0.06 mag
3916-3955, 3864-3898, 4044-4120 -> 0.17 mag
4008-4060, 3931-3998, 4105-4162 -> -0.12 mag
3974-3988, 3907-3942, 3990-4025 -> 0.10 mag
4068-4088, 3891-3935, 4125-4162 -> -0.22 mag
